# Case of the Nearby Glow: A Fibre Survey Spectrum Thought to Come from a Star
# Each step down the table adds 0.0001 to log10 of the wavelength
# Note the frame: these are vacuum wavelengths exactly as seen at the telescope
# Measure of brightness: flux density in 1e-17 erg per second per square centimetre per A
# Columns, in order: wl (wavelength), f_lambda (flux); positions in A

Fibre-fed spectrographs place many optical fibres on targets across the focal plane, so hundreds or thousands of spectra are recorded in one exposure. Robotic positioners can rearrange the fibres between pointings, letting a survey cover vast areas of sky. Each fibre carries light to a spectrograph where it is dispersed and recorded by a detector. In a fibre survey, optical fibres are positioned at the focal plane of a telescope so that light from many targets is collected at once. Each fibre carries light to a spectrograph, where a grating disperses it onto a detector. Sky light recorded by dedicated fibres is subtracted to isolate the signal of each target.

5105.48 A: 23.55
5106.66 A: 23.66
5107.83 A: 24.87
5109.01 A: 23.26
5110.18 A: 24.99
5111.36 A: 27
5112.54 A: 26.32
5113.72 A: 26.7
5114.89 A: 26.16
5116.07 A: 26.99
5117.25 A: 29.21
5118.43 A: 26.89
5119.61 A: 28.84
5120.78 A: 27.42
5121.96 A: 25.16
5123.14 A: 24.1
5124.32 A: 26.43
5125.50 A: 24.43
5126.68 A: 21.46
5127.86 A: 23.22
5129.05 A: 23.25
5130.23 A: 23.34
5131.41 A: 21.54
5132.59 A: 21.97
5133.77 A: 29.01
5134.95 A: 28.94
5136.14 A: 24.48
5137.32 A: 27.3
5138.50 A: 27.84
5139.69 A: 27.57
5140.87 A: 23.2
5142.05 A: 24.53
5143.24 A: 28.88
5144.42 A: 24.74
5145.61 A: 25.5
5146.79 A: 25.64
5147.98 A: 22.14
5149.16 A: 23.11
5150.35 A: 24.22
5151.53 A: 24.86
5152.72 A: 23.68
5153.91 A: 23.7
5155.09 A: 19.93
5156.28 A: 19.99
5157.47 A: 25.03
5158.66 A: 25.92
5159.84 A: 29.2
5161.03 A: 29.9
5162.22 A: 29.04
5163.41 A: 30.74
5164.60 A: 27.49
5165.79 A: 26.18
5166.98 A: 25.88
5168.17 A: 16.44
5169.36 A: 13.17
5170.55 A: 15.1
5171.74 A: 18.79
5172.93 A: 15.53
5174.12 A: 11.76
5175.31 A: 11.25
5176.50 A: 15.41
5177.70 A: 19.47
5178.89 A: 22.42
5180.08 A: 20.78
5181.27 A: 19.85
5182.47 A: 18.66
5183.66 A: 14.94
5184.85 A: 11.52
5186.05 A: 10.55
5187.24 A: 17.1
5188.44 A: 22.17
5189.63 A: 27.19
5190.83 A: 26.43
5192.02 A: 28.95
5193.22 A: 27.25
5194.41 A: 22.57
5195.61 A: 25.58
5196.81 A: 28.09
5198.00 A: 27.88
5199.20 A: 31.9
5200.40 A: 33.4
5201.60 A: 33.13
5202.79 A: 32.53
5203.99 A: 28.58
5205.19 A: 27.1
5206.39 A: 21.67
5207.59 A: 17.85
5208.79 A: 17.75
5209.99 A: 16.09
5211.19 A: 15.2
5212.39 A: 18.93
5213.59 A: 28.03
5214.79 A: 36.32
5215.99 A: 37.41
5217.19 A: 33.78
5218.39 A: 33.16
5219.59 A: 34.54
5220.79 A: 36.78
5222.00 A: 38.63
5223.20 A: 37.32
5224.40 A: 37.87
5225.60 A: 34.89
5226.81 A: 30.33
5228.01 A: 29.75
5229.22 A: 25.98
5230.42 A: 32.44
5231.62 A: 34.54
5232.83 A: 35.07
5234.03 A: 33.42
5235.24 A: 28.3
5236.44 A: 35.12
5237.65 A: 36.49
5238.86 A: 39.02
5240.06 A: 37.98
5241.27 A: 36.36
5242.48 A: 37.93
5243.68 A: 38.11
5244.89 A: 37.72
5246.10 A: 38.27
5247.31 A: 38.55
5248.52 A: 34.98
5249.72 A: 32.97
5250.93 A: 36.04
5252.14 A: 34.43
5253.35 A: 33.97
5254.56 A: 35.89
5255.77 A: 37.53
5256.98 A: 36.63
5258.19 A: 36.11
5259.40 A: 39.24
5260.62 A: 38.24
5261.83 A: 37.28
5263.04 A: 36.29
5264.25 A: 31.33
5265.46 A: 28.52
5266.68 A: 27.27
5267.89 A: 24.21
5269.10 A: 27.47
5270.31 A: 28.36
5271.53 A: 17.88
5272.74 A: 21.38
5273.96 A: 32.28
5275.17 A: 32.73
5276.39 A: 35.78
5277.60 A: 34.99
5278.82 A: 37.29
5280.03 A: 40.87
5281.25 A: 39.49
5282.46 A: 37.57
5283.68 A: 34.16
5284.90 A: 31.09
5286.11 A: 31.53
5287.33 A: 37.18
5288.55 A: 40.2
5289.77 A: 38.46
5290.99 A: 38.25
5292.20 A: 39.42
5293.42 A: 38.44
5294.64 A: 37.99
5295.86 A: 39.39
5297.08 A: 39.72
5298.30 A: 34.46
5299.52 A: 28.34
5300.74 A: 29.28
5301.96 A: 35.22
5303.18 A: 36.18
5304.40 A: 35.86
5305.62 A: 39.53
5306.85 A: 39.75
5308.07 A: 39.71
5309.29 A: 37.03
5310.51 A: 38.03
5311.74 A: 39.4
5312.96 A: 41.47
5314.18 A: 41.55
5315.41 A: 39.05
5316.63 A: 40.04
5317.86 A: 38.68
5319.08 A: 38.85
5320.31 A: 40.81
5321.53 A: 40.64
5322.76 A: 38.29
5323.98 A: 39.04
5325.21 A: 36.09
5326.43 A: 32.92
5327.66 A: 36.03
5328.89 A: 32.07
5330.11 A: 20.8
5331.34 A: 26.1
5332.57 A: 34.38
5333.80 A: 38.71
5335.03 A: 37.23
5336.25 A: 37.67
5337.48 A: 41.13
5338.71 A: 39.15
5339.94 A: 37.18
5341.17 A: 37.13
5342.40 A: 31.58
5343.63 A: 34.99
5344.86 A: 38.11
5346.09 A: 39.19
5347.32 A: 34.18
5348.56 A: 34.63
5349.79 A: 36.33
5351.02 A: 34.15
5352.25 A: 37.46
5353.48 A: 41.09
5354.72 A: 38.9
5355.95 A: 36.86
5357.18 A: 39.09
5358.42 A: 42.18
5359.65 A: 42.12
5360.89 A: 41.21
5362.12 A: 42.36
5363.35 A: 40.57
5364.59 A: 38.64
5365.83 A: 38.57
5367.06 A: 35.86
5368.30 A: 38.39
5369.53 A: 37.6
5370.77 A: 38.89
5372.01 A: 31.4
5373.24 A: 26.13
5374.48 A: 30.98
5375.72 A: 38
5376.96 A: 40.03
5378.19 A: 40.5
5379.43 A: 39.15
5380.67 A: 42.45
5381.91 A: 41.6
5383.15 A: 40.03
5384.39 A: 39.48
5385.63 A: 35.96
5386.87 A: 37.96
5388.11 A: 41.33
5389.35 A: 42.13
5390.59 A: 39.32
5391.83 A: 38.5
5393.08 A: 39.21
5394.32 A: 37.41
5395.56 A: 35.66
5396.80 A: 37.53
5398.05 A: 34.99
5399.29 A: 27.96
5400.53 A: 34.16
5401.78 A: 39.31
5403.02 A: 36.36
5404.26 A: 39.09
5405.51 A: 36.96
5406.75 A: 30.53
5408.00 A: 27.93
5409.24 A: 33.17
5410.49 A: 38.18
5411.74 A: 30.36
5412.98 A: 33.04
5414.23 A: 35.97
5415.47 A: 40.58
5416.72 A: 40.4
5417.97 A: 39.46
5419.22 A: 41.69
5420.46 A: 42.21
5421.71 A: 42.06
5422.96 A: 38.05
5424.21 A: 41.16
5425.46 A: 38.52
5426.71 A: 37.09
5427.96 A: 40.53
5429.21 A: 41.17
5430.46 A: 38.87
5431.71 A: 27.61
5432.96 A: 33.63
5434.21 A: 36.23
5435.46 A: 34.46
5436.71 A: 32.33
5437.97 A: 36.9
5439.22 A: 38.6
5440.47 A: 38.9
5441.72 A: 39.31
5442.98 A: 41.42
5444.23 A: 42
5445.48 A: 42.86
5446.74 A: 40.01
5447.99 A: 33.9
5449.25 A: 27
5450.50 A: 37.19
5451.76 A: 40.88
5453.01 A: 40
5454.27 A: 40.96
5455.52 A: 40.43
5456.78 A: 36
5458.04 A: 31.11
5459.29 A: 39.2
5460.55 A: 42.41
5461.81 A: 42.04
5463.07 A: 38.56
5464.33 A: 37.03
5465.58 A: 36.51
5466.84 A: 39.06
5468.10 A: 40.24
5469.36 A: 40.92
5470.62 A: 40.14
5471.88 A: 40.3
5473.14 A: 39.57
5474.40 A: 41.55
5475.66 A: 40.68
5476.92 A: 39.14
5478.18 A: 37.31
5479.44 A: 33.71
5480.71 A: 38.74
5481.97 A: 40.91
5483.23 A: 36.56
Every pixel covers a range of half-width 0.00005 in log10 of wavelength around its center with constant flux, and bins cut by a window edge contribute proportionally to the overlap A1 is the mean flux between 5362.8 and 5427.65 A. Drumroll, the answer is 37.4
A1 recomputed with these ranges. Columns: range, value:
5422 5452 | 37.4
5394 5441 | 36.5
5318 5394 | 37.4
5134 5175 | 23.8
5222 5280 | 33.8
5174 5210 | 22.5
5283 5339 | 36.7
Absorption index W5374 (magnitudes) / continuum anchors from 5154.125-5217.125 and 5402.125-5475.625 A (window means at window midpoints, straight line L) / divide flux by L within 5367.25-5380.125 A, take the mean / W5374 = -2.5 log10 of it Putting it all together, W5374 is -0.06 mag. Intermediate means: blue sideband 23.1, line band 36.1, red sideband 37.8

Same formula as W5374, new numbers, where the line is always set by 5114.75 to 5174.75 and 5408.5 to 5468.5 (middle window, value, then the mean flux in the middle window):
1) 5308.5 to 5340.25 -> -0.14 mag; 37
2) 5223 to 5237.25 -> -0.16 mag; 32.9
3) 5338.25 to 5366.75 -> -0.12 mag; 38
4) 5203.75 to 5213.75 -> 0.30 mag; 20.7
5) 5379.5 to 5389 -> -0.13 mag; 39.8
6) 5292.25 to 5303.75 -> -0.14 mag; 35.6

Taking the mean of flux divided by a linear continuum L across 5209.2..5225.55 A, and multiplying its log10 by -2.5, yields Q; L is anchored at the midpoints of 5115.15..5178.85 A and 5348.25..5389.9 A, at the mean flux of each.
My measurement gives -0.10 mag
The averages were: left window 23.8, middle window 31.1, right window 38.3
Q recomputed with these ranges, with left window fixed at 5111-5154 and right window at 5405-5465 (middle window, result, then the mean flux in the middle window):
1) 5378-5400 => -0.079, 38.3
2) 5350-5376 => -0.091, 37.6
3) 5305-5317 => -0.212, 39.5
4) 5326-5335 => 0.048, 31.9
